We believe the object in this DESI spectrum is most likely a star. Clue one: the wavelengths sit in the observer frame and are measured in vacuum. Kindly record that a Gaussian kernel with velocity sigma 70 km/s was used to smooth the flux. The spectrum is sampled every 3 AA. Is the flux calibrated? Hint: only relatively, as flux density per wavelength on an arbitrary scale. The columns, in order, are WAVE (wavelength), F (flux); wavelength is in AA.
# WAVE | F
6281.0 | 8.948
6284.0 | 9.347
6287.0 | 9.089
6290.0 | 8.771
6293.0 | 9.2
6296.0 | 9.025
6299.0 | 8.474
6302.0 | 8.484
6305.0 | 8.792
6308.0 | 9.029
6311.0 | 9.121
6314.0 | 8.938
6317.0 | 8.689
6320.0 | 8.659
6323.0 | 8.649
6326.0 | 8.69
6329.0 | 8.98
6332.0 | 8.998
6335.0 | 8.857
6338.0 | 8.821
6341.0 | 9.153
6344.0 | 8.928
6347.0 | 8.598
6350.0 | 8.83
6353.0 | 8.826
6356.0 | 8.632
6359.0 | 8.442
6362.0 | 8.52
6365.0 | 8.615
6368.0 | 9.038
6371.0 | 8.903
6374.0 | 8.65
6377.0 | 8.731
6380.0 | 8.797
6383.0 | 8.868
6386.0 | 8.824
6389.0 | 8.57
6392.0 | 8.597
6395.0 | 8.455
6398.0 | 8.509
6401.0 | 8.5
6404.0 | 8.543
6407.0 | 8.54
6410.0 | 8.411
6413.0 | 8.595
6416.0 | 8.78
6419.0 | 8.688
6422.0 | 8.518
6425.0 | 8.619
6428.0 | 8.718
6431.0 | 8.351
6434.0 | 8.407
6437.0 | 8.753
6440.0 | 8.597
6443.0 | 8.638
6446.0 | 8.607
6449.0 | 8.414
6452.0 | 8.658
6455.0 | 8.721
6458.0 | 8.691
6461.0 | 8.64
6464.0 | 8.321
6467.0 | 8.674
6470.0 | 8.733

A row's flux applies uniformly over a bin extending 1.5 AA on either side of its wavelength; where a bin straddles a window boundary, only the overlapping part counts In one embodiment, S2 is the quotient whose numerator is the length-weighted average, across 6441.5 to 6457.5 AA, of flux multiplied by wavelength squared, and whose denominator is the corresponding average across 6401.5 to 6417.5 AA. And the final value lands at 1.0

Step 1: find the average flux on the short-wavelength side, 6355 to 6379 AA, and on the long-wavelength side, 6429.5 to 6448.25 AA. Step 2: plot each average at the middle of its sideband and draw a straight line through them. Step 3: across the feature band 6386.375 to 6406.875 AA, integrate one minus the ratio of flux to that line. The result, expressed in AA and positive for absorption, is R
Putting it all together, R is 0.2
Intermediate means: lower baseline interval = 8.69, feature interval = 8.55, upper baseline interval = 8.55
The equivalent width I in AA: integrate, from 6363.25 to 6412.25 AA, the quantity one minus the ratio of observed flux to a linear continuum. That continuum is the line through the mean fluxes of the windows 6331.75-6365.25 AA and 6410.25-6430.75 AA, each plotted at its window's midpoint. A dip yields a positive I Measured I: 0.2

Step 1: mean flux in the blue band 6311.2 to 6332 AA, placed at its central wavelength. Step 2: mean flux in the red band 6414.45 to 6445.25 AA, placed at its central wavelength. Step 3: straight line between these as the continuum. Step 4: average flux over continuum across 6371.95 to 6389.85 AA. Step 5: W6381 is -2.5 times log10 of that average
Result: -0.01 mag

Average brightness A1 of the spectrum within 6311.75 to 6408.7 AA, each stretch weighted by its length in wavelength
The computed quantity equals 8.73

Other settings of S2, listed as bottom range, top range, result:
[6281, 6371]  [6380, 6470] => 1.00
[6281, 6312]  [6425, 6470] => 1.01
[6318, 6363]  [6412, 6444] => 1.01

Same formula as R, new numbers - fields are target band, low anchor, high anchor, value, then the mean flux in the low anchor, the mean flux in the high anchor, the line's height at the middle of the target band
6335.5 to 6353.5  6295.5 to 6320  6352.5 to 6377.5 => -0.3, 8.8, 8.7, 8.74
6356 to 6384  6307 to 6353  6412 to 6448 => 0.1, 8.86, 8.6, 8.76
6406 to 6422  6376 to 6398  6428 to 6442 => 0.0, 8.68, 8.55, 8.61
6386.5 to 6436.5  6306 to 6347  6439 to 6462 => 0.8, 8.87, 8.62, 8.7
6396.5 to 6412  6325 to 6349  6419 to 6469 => 0.3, 8.88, 8.59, 8.7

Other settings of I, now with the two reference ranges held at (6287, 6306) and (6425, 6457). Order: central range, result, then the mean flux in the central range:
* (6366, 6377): -0.2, 8.83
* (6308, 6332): -0.2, 8.84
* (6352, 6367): 0.2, 8.61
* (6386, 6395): 0.1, 8.6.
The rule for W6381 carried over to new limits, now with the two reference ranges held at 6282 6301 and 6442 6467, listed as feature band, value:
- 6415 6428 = 0.00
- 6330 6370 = 0.01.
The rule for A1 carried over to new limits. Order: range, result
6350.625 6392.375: 8.72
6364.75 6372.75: 8.88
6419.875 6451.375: 8.57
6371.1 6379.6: 8.74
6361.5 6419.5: 8.66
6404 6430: 8.6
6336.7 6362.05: 8.76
